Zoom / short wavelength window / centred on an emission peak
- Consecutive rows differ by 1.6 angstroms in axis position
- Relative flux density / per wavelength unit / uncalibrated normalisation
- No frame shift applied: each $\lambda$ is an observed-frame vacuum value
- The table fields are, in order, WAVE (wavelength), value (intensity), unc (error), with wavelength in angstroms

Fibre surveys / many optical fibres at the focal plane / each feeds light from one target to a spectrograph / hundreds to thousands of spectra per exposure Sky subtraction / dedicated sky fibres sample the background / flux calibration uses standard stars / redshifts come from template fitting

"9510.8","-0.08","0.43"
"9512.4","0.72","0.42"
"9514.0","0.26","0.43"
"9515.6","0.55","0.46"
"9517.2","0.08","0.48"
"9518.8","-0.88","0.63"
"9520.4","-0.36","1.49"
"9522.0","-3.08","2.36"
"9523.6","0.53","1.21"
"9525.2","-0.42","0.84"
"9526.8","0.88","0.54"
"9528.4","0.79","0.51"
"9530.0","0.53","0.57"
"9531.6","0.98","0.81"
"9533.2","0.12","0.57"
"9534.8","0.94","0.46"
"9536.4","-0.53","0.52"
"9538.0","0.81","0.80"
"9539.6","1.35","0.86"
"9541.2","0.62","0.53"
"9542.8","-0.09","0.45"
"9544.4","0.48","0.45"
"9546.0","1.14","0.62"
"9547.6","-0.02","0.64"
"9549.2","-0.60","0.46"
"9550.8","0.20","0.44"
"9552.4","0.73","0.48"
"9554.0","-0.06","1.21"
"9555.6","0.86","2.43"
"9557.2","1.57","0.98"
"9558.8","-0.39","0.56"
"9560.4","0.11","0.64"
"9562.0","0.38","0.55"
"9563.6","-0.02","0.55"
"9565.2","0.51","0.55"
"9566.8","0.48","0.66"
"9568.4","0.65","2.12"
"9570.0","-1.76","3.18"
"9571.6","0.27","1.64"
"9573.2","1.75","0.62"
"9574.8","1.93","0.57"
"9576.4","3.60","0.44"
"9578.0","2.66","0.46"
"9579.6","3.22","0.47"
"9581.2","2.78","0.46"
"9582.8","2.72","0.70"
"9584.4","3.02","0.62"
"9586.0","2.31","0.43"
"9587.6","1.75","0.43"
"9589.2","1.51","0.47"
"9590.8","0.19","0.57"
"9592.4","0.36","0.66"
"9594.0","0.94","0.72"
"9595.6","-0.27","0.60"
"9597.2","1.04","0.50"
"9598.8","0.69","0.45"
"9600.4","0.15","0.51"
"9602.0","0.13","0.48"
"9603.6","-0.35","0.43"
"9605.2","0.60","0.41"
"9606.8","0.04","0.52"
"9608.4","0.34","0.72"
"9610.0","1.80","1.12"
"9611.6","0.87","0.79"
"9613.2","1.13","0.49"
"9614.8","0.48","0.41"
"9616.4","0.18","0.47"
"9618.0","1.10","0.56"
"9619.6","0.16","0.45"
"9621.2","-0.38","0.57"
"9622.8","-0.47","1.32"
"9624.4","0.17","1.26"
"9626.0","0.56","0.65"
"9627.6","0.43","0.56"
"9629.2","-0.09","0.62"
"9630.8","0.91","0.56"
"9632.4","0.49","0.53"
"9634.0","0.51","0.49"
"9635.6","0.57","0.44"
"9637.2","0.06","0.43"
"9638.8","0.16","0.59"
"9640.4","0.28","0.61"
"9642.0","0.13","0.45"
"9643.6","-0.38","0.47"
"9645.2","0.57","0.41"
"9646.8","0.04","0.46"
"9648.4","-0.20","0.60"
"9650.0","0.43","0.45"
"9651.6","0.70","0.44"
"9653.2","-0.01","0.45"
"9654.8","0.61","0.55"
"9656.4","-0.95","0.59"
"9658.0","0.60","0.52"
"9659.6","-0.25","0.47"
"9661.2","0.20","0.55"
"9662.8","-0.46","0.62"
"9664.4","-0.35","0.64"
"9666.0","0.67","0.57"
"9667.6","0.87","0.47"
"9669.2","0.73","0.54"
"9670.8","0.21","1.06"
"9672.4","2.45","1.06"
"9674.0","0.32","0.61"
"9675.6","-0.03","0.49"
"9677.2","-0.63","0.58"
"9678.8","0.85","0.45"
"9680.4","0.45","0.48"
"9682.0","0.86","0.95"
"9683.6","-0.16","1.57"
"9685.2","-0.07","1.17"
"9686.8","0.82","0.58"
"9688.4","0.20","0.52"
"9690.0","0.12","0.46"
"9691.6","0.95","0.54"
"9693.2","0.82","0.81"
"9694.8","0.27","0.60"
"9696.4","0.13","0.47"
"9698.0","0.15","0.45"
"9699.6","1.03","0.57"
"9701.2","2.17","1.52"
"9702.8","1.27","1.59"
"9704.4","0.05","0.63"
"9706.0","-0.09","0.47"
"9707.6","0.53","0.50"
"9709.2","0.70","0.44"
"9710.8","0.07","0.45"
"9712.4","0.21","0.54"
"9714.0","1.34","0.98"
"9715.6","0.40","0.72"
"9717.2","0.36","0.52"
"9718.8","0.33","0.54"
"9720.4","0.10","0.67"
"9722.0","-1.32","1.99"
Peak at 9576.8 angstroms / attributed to [O II]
